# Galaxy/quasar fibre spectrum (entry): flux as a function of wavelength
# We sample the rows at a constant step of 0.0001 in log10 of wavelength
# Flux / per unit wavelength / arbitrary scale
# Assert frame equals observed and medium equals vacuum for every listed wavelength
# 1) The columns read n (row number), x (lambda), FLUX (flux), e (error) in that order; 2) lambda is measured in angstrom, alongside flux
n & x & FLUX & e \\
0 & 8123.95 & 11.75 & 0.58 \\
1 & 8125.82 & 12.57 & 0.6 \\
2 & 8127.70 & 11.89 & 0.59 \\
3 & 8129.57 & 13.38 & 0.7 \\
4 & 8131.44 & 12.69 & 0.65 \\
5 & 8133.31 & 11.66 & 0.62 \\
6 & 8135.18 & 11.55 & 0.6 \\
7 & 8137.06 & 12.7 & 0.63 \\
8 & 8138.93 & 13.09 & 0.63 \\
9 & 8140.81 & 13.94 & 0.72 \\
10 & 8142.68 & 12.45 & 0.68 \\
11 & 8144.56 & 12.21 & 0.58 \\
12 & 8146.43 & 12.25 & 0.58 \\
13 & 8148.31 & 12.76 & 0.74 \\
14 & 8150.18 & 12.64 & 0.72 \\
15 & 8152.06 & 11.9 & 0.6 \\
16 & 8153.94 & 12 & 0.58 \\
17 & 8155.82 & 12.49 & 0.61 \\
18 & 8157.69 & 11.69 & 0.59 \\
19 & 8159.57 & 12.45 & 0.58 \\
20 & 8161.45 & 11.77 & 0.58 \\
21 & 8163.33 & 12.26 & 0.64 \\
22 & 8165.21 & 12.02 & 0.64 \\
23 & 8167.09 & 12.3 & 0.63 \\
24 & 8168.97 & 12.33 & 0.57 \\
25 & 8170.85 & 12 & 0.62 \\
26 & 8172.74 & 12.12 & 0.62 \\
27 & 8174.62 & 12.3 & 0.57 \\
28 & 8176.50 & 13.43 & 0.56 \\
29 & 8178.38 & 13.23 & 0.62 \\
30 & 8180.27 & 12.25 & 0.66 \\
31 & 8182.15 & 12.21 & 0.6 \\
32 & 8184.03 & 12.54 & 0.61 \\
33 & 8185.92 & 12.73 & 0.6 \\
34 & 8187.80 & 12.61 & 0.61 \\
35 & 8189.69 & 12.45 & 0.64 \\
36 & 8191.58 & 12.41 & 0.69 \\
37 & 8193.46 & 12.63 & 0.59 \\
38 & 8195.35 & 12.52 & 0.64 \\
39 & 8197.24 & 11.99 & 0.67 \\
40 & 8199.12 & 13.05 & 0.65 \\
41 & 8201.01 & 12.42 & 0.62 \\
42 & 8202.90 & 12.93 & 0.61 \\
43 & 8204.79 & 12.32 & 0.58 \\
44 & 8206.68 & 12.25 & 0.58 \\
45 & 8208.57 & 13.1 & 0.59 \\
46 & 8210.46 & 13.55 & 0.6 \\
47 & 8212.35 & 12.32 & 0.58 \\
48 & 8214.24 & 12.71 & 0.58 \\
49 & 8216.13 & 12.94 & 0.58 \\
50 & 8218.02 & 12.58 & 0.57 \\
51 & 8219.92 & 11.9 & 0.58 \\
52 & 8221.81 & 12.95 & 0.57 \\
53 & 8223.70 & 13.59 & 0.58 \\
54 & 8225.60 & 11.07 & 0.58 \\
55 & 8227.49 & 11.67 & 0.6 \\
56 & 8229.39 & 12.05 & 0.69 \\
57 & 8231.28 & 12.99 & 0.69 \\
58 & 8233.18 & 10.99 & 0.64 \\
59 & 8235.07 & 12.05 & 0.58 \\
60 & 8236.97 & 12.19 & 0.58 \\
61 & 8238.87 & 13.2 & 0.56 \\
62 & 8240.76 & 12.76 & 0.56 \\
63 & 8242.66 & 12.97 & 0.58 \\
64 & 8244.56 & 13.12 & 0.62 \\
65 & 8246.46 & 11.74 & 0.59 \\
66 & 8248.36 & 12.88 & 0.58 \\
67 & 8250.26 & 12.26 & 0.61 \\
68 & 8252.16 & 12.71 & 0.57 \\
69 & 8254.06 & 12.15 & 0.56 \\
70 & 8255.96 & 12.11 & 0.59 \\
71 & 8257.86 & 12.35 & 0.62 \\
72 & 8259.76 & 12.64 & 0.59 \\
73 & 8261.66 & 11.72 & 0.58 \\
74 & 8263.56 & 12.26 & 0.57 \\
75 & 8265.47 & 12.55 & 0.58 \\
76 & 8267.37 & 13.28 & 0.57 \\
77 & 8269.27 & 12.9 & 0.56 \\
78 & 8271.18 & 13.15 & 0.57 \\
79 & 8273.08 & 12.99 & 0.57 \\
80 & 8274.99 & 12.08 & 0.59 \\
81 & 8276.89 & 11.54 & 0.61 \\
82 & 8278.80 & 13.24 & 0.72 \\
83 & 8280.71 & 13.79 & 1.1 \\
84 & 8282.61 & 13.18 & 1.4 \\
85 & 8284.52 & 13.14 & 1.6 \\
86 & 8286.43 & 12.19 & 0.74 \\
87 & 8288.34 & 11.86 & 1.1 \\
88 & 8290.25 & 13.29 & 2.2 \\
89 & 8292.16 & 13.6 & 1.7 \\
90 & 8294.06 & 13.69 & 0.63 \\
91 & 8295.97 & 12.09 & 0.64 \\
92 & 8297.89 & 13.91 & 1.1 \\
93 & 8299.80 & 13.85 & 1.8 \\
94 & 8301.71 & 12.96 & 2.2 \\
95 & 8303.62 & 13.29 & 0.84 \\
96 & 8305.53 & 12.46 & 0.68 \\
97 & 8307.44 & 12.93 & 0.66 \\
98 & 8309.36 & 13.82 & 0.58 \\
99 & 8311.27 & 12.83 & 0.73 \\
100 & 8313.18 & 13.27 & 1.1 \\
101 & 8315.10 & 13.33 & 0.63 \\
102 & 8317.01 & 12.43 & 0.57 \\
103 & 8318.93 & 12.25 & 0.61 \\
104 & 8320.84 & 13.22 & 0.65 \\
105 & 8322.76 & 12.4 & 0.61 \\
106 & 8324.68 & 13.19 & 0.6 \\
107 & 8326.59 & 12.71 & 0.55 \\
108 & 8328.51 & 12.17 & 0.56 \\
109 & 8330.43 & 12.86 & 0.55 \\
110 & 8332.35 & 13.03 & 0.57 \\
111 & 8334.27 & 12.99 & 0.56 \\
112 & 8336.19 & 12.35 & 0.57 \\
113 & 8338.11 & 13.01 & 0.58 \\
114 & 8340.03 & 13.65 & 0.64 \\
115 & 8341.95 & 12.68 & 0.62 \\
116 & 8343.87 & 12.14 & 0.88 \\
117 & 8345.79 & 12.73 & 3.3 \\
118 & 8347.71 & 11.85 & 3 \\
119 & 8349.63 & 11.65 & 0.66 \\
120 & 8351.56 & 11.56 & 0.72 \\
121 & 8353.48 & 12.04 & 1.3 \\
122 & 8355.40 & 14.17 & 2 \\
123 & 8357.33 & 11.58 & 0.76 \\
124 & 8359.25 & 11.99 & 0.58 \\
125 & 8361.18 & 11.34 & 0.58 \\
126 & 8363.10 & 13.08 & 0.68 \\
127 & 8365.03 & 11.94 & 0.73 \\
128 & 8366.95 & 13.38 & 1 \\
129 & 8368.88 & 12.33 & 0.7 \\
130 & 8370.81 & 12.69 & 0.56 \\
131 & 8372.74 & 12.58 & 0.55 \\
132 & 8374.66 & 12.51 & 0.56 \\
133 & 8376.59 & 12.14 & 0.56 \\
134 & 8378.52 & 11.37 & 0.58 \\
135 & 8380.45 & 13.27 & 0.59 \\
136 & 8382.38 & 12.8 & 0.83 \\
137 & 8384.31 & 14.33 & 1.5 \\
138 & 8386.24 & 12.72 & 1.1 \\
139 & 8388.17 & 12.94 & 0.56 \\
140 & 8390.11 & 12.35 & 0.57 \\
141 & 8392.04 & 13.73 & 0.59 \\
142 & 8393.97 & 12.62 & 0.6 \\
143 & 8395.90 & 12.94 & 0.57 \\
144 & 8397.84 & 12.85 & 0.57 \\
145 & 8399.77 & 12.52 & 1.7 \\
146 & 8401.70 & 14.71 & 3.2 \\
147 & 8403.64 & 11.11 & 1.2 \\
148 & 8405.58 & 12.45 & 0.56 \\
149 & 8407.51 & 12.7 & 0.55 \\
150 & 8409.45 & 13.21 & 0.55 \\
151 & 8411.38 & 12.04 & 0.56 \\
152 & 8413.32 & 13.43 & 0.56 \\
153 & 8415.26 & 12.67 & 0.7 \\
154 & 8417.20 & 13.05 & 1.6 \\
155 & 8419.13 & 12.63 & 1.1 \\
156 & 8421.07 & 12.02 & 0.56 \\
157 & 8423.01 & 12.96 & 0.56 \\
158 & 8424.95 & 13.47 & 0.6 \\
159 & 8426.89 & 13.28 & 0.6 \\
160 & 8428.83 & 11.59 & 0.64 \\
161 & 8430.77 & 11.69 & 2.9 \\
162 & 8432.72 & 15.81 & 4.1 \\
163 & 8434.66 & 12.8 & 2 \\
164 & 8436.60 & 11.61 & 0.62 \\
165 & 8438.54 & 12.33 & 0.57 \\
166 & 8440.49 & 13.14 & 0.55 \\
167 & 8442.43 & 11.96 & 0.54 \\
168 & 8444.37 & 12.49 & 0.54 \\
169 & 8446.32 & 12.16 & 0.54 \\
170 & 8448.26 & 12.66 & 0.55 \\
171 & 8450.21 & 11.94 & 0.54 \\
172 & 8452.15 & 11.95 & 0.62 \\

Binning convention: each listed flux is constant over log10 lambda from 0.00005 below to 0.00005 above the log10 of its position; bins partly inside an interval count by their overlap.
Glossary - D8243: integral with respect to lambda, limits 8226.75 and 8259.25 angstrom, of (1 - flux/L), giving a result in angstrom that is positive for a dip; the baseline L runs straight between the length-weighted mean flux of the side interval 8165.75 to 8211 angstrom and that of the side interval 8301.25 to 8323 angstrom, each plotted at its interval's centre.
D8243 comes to 0.91 angstrom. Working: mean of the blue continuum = 12.6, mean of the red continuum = 13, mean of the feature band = 12.4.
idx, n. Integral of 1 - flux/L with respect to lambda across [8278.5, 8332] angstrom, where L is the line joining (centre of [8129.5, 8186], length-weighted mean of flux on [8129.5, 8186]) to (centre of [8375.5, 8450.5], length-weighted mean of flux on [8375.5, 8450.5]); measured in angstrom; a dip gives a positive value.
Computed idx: -1.7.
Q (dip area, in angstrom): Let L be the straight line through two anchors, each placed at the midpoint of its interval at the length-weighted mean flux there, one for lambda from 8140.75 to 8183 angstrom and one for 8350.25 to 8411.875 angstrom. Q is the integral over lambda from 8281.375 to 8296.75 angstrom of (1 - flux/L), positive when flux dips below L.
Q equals -0.5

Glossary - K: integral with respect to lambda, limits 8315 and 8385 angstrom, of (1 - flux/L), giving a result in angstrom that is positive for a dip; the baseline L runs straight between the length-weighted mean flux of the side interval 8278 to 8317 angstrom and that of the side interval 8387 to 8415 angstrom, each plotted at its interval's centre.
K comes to 2.1 angstrom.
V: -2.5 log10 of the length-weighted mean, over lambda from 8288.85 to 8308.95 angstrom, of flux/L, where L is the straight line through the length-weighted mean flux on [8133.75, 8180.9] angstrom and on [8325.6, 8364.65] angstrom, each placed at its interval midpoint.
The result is -0.06 mag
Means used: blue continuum 12.4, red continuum 12.5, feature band 13.2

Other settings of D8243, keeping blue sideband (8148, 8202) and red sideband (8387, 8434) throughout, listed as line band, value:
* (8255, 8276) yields 0.0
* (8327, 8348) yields 0.0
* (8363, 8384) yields 0.3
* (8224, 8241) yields 0.5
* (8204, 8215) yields -0.2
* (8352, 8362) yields 0.4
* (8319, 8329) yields 0.0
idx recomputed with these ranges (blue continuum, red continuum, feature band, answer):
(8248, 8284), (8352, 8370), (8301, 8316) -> -0.7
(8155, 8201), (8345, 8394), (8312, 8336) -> -0.6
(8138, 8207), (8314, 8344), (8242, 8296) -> -0.1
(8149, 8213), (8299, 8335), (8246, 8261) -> 0.4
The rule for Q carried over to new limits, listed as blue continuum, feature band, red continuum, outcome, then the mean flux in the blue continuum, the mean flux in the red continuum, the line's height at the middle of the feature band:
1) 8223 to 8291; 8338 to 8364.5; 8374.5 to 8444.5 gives 0.64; 12.5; 12.8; 12.7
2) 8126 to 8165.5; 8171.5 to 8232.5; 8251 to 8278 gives -0.63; 12.4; 12.5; 12.4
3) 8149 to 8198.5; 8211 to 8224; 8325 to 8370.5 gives -0.31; 12.4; 12.5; 12.4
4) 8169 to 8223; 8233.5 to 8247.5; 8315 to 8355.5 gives 0.10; 12.6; 12.6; 12.6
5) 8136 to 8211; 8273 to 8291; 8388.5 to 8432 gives -0.14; 12.5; 12.7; 12.6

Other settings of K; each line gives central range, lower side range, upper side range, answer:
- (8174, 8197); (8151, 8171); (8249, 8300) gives -0.6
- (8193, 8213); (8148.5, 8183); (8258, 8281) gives -0.4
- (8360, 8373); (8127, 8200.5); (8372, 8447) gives 0.2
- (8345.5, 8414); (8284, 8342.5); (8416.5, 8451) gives 1.0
